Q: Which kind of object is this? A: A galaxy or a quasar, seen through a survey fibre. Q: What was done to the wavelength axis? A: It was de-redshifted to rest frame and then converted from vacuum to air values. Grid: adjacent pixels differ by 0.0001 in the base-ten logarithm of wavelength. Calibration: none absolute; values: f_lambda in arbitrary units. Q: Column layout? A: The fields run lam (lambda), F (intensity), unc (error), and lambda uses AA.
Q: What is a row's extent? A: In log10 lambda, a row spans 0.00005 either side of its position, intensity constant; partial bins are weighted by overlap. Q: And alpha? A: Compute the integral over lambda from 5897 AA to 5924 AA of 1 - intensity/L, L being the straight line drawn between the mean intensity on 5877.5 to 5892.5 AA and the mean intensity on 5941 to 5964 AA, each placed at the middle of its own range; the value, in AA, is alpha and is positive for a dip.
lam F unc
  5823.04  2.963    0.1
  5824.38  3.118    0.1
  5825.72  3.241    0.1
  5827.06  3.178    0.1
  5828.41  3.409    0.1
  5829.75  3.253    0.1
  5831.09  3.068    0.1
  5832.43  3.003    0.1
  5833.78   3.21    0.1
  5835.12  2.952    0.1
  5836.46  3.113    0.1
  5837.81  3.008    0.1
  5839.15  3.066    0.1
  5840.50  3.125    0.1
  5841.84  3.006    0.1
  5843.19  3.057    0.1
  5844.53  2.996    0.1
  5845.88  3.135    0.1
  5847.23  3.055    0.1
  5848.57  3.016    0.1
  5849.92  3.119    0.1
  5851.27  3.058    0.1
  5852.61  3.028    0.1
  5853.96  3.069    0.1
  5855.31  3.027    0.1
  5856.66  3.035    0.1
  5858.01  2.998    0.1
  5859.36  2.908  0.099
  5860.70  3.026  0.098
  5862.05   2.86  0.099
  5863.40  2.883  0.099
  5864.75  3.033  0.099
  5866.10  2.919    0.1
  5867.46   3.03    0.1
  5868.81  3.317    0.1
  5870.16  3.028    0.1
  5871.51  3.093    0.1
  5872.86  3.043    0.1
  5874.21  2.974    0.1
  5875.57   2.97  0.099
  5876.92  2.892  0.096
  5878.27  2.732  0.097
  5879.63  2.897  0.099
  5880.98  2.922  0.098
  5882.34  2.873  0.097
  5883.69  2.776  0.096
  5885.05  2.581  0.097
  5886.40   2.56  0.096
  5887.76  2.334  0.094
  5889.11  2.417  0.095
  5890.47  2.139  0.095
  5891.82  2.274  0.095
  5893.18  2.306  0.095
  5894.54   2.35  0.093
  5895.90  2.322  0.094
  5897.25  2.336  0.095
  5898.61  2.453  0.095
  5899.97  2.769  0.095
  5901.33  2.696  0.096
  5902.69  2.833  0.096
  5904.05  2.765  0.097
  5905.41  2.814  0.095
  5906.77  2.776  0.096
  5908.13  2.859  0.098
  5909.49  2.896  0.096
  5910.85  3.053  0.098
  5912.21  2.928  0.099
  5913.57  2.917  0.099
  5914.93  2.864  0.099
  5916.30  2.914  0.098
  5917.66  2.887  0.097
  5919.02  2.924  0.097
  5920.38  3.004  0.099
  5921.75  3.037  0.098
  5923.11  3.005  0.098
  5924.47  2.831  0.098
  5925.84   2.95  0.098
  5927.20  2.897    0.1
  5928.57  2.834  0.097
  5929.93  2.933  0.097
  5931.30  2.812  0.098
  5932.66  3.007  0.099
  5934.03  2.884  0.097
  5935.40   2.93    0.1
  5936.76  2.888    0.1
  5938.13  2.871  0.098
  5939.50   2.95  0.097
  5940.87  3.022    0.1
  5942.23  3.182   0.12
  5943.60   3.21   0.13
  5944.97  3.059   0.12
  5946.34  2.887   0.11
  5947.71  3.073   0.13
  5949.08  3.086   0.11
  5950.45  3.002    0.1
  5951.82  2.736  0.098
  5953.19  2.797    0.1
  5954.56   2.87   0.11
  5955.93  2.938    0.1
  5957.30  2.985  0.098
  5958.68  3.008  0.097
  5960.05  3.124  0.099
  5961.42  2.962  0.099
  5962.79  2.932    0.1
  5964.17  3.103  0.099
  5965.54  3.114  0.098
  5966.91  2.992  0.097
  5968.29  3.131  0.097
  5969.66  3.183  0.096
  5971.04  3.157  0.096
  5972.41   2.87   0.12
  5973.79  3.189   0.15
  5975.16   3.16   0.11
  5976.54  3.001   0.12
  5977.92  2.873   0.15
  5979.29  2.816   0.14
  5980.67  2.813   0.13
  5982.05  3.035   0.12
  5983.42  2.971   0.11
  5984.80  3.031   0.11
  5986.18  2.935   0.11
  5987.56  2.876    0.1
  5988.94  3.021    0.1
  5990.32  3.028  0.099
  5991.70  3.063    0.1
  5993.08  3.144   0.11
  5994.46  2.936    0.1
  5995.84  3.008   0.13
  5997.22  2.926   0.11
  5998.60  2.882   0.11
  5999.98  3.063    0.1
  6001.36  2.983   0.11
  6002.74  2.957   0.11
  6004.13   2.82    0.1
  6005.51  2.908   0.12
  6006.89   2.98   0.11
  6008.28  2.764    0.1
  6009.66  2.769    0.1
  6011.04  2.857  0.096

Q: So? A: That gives -1.0 AA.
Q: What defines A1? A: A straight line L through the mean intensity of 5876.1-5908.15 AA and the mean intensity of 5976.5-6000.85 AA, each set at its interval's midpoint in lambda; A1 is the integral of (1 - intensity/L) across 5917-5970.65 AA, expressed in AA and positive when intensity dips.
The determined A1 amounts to -3.4 AA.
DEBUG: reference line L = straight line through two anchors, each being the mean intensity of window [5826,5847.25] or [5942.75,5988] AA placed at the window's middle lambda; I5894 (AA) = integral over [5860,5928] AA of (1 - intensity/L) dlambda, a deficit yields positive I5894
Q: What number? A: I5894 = 5.7 AA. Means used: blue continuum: 3.1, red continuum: 3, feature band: 2.8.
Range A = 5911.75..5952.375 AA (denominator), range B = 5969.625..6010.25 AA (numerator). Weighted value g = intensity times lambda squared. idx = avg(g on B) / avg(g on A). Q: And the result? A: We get 1.03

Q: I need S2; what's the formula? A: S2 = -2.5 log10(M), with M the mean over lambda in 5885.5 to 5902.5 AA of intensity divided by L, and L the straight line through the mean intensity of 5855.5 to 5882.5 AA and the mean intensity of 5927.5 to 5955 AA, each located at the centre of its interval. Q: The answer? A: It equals 0.22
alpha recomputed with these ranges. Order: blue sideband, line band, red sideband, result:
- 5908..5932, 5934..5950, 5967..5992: -0.3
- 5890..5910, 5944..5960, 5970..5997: -0.7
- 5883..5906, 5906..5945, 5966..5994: -3.6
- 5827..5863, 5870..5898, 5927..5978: 3.6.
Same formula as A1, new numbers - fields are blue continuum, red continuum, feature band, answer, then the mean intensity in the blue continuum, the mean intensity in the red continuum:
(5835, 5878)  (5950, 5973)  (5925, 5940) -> 0.5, 3.02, 3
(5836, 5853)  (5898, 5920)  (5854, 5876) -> -0.2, 3.06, 2.84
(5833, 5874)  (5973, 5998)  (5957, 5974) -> -0.3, 3.04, 2.99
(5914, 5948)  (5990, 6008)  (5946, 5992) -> -0.5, 2.95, 2.97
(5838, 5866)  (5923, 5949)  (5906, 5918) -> 0.3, 3.02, 2.96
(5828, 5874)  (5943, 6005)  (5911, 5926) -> 0.4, 3.05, 2.99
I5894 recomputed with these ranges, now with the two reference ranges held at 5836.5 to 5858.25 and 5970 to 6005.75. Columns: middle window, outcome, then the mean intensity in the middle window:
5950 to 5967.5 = 0.2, 2.97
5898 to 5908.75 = 1.0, 2.75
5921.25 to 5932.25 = 0.4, 2.91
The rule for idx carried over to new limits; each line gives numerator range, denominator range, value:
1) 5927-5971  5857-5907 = 1.11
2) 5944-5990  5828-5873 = 1.02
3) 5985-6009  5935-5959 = 1.01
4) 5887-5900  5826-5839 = 0.77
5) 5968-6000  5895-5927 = 1.09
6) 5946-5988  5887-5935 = 1.11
